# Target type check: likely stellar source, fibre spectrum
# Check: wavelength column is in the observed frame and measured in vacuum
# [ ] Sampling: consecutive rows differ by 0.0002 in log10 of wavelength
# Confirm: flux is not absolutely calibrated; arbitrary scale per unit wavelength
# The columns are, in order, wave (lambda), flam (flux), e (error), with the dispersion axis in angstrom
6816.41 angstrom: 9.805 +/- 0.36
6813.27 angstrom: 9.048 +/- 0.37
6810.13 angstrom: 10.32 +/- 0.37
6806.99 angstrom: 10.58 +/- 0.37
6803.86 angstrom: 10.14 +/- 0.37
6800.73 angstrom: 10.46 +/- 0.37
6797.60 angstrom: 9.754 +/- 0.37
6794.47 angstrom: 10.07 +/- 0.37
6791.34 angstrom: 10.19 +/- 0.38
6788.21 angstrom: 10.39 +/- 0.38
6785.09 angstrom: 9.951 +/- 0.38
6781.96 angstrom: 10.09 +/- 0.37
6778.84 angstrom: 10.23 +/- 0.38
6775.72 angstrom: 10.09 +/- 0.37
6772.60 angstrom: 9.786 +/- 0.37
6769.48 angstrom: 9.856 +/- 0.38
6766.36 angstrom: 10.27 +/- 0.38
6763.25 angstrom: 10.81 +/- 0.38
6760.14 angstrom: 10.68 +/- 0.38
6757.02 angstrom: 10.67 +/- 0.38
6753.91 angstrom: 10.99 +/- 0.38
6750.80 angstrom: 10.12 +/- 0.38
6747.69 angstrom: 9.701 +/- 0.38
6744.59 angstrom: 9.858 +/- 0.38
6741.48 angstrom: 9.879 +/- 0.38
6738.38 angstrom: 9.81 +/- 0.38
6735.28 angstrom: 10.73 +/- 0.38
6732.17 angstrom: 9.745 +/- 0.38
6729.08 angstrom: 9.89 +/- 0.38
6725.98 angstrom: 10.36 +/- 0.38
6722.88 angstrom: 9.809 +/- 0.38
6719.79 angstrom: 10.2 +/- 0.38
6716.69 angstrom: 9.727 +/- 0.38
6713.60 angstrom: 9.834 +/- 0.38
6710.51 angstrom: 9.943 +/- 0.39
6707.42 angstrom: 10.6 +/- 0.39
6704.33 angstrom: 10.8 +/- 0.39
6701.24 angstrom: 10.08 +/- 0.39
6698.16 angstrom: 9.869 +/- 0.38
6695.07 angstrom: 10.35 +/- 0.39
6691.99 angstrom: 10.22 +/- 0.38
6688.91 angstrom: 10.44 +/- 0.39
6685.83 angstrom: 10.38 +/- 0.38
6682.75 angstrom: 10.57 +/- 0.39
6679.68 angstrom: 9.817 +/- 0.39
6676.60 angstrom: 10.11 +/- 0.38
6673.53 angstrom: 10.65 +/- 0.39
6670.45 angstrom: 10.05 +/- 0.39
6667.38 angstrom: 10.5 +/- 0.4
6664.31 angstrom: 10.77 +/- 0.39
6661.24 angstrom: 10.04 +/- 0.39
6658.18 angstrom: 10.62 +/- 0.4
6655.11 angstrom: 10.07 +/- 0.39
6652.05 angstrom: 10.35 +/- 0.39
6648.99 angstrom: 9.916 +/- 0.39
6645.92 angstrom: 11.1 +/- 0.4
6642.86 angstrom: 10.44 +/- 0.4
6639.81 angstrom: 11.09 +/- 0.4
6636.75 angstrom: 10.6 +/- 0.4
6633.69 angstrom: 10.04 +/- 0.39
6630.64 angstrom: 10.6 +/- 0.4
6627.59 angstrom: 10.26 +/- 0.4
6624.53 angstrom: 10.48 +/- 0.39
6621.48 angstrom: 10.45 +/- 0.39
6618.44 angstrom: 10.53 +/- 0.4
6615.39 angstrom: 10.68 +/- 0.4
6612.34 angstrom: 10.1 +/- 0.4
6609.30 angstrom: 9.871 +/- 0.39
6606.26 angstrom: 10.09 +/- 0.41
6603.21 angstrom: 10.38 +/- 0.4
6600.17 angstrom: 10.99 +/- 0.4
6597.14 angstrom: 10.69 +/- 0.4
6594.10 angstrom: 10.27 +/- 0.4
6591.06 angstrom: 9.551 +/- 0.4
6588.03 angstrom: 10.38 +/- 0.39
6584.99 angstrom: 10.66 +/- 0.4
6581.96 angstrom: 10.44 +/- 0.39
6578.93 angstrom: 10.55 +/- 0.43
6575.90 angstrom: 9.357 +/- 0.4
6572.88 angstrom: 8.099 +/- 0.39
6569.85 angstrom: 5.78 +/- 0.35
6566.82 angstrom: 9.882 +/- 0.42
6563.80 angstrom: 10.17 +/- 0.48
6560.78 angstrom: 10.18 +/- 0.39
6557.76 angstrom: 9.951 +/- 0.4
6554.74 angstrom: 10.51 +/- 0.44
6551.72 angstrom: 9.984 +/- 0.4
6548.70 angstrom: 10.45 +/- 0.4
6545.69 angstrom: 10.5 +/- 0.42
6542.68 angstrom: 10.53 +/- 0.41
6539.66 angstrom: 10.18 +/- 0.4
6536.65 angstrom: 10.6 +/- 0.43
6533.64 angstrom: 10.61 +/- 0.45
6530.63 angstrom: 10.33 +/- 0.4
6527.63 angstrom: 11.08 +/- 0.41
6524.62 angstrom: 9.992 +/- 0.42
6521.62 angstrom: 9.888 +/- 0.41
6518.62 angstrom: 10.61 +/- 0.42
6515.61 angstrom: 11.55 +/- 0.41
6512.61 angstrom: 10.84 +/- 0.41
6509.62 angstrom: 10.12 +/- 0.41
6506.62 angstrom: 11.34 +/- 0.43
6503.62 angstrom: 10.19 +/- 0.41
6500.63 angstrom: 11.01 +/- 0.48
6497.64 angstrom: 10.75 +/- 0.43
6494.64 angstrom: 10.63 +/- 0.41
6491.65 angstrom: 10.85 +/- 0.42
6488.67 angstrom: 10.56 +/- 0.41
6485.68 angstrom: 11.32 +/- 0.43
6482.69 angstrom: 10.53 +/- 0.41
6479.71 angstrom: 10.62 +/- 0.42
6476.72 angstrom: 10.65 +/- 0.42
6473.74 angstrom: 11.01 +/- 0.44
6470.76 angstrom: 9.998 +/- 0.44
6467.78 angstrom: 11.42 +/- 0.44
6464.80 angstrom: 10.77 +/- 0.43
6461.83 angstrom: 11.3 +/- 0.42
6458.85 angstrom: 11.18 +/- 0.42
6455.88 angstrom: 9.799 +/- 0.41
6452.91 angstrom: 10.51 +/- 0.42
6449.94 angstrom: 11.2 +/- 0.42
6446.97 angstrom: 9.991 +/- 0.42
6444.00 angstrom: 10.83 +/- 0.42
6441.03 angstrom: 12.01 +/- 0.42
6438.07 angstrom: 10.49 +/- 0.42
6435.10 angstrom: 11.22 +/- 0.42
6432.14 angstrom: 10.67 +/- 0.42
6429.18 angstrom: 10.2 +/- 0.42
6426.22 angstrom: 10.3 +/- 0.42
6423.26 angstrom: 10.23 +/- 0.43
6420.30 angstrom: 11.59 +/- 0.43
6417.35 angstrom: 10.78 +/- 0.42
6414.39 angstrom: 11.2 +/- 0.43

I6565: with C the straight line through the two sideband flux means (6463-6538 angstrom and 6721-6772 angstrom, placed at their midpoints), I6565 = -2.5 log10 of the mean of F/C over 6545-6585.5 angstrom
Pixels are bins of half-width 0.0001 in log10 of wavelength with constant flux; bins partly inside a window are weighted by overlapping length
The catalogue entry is 0.09 mag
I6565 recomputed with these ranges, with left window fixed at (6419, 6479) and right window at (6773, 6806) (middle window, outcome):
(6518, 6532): 0.03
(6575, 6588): 0.02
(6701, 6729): 0.01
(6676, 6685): 0.02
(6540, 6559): 0.03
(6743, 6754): 0.02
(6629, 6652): -0.01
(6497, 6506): 0.00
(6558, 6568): 0.05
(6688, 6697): 0.00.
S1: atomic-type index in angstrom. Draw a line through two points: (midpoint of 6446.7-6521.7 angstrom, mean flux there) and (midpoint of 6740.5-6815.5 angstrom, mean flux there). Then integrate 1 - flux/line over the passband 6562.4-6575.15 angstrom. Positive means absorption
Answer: 2.5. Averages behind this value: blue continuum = 10.7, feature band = 8.52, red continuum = 10.2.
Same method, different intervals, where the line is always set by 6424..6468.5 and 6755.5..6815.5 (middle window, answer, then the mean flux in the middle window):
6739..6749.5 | 0.44 angstrom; 9.82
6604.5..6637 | 0.43 angstrom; 10.3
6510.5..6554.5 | 0.48 angstrom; 10.5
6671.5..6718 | 0.48 angstrom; 10.2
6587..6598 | 0.34 angstrom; 10.2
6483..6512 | -0.17 angstrom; 10.7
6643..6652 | -0.05 angstrom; 10.5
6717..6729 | 0.27 angstrom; 10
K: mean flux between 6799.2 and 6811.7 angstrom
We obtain 10.4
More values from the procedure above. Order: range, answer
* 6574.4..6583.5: 10.1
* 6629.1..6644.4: 10.6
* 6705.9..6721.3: 10.1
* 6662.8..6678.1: 10.4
